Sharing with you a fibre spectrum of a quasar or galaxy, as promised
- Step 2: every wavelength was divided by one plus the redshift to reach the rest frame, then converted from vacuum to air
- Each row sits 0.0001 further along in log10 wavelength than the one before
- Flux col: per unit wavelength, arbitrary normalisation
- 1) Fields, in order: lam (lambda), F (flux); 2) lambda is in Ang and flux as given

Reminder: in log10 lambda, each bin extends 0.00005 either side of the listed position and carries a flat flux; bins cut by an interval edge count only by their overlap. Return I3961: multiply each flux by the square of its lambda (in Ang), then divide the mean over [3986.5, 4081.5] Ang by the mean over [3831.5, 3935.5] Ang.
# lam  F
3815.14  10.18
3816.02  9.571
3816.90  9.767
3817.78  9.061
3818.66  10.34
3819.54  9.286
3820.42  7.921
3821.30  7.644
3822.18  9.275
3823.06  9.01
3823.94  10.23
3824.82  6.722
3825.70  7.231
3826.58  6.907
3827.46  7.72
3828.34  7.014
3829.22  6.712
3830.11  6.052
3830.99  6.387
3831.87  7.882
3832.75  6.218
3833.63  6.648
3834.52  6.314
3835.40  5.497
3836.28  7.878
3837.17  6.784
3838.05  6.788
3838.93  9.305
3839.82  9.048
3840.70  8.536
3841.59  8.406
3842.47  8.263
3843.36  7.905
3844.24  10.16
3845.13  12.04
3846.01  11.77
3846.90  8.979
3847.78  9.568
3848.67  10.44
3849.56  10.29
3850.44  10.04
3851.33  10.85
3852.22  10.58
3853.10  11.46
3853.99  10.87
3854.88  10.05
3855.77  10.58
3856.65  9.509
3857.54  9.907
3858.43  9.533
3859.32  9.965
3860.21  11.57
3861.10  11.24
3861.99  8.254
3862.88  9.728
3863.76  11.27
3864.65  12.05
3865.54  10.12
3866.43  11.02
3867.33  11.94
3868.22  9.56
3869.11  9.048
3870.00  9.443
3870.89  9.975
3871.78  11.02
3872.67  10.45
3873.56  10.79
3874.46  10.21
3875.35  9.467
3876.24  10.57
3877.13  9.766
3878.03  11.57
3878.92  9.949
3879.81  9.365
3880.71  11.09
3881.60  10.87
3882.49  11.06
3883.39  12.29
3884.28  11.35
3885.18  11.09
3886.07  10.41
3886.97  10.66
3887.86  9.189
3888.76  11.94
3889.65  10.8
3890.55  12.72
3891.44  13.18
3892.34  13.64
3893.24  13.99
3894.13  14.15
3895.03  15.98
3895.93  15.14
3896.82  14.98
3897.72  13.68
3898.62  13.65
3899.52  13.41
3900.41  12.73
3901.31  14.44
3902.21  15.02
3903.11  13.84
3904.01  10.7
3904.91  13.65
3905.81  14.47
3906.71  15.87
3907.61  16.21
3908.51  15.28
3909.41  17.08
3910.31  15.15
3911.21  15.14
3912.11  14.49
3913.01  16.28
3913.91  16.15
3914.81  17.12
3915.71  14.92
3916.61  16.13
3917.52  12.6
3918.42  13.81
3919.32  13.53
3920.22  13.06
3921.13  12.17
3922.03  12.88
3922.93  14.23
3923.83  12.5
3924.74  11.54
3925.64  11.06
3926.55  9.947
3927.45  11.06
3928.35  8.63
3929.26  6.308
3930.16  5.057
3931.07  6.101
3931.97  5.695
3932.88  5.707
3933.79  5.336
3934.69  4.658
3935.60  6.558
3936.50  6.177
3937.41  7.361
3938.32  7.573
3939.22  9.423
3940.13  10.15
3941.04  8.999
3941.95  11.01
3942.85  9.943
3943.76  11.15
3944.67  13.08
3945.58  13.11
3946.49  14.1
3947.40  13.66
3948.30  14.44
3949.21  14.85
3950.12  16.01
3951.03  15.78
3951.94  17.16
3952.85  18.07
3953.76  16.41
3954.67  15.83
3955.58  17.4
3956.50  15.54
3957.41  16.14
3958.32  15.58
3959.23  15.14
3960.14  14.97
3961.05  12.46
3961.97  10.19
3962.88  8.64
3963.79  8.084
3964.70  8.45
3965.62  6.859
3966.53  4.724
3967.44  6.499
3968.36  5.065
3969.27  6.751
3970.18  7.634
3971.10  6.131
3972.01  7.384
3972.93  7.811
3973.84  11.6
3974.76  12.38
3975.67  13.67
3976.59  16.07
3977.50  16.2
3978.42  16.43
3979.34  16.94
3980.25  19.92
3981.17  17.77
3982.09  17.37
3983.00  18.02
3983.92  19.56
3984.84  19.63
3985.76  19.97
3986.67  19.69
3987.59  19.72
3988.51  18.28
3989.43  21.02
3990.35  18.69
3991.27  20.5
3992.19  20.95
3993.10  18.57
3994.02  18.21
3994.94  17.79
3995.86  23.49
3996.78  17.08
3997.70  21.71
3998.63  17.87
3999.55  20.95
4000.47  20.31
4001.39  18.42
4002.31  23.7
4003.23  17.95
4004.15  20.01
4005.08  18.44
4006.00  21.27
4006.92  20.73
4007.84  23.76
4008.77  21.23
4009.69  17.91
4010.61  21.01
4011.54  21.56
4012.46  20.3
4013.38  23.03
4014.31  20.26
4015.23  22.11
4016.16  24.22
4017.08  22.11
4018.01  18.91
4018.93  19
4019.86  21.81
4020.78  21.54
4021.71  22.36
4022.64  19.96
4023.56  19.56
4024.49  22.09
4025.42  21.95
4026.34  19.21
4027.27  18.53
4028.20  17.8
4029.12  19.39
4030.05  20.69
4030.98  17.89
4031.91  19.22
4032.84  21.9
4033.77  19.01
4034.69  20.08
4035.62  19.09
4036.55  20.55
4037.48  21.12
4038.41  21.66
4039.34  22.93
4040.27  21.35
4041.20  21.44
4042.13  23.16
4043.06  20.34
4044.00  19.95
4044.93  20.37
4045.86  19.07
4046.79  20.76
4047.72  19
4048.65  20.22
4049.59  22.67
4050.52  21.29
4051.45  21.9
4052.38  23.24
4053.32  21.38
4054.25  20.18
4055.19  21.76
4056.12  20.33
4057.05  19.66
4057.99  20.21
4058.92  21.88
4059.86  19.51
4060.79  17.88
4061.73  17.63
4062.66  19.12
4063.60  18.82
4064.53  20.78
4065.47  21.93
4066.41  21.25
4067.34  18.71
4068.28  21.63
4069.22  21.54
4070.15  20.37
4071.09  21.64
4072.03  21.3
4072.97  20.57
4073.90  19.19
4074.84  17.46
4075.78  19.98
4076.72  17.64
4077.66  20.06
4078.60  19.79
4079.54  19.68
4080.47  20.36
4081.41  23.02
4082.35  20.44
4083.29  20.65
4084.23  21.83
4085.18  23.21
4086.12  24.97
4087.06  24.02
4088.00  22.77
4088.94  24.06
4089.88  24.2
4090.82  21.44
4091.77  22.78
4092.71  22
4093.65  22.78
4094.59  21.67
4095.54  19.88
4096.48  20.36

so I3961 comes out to 1.98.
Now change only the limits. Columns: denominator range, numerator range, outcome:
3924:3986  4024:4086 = 1.83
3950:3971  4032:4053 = 1.82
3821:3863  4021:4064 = 2.56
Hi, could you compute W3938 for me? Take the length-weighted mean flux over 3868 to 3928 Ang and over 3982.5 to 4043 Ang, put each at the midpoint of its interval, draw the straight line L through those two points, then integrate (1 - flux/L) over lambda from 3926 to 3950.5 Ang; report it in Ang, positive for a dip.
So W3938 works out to 9.5 Ang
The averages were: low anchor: 12.7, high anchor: 20.3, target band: 9.48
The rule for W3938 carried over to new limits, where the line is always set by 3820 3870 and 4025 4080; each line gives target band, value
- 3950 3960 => -0.82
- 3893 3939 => 1.86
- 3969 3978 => 3.02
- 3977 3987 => -1.09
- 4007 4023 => -2.61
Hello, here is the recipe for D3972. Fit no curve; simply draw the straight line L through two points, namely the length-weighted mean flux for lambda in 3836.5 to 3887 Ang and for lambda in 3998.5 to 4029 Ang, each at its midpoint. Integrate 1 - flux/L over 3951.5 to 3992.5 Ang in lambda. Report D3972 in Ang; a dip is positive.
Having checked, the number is 8.2 Ang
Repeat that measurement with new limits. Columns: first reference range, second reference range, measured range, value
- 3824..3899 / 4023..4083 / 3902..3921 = -2.93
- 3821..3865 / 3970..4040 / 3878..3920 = -3.23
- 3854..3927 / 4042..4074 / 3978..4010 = -3.98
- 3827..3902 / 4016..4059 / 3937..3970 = 7.76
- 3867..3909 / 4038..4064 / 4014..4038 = -1.35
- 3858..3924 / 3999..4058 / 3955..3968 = 4.02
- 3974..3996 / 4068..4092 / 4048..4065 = 0.07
